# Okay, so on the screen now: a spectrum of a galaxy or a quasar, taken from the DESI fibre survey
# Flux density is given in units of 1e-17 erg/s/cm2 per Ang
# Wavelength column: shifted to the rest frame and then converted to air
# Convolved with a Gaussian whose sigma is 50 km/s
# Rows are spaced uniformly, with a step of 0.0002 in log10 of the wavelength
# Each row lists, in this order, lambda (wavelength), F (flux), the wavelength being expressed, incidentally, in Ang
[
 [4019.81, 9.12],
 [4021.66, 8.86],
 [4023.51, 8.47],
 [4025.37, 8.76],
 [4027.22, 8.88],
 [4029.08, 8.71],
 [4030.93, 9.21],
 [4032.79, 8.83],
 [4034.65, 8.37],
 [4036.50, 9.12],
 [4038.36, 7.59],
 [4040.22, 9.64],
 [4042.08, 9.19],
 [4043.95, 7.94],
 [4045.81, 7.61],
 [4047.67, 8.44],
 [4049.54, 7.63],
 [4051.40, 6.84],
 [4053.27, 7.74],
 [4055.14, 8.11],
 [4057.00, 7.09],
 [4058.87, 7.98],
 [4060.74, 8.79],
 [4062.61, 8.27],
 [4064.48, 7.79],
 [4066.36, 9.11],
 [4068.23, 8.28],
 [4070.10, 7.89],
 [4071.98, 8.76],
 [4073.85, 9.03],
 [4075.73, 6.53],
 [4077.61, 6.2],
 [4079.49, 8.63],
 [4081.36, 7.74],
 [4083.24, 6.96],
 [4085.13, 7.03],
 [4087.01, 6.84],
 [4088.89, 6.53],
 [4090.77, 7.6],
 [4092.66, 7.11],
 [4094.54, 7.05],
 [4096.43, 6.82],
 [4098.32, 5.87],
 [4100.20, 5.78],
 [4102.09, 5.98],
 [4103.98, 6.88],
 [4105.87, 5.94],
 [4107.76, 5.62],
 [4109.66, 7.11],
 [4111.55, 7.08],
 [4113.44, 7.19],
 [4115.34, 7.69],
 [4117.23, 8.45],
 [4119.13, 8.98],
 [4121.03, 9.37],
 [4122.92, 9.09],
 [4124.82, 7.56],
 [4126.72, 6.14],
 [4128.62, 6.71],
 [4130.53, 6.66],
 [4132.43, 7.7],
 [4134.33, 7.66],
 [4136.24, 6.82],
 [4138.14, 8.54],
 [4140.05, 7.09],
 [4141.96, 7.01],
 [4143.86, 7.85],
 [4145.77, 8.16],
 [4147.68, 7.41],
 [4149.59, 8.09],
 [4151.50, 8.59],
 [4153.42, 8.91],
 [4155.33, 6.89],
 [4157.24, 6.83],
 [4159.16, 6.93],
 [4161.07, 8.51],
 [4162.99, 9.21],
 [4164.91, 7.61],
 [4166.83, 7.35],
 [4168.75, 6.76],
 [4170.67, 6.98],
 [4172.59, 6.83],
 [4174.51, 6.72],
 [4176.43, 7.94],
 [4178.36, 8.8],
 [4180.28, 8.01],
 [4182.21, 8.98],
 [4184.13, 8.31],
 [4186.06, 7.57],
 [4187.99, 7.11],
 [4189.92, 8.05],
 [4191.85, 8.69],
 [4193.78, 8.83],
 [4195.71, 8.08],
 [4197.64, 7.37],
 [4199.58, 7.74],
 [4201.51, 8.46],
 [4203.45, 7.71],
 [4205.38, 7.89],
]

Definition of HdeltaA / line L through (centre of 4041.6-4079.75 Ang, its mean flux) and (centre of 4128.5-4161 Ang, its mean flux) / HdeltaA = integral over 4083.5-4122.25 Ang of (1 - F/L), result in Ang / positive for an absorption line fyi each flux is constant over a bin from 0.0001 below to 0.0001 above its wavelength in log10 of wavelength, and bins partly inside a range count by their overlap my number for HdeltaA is 3.50 Ang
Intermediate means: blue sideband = 7.97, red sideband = 7.57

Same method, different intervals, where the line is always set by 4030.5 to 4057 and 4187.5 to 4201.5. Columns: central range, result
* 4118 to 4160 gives 2.24 Ang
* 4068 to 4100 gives 3.54 Ang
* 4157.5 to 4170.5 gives 0.72 Ang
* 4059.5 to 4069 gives -0.25 Ang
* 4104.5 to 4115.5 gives 1.95 Ang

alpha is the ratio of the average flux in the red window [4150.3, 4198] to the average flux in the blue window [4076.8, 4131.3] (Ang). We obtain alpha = 1.1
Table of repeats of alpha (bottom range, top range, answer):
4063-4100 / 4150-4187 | 1.05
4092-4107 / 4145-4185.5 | 1.22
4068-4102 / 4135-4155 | 1.08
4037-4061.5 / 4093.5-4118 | 0.83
